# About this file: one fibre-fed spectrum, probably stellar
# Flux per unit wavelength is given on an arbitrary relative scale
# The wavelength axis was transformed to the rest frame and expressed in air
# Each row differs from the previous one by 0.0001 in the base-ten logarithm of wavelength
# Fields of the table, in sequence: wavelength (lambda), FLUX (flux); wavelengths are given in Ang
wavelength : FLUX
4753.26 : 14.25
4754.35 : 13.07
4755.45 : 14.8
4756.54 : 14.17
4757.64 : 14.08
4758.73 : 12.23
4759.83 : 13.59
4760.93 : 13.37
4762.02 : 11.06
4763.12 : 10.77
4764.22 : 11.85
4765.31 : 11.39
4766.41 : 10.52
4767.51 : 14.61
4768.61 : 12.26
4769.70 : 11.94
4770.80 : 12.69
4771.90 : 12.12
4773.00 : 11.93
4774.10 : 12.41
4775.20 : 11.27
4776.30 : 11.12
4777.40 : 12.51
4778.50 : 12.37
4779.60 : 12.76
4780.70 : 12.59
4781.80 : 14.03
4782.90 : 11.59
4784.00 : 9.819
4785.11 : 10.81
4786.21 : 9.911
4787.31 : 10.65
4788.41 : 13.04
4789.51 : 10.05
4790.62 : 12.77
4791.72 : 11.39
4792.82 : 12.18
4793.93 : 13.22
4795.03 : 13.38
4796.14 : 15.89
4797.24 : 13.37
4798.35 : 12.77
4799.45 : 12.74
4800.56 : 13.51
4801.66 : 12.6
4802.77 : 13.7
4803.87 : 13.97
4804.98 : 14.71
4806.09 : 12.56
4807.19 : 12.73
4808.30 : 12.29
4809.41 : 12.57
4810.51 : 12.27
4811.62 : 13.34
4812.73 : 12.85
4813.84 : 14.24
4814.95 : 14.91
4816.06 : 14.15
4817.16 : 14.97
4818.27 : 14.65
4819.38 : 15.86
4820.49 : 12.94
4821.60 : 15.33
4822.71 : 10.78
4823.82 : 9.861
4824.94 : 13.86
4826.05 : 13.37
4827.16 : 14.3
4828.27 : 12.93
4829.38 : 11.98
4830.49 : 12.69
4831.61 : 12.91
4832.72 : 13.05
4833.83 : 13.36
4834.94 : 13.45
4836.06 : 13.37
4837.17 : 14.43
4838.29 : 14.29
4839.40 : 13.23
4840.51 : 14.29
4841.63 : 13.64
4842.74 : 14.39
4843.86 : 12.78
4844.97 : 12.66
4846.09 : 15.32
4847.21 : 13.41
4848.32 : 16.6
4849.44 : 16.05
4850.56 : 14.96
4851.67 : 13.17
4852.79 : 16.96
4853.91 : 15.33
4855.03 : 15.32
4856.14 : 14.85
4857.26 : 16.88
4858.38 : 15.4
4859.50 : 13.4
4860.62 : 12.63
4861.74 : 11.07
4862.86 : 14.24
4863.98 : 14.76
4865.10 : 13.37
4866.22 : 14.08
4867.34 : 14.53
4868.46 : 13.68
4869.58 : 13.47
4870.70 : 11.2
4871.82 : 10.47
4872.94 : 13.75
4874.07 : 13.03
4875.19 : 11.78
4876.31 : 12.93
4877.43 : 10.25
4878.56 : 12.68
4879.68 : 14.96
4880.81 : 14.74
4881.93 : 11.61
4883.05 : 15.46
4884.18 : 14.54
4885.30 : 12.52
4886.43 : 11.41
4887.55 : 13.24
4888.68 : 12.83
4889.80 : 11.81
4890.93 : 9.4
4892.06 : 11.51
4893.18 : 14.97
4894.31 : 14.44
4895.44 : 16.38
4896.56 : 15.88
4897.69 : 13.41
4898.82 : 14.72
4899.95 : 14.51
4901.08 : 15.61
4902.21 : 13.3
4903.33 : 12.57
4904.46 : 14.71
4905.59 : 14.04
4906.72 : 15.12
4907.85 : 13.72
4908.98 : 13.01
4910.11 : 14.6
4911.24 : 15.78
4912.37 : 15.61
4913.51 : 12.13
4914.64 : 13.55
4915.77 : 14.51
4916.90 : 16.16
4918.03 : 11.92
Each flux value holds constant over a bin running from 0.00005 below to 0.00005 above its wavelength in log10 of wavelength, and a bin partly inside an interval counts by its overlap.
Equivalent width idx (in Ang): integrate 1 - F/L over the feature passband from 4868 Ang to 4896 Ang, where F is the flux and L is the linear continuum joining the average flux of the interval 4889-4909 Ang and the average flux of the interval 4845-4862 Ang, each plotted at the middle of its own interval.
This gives 2.5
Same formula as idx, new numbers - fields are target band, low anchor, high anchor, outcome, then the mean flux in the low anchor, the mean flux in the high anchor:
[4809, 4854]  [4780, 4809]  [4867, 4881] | -3.9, 12.5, 12.8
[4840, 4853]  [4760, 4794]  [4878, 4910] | -1.5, 11.9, 13.7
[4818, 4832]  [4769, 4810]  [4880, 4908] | -0.3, 12.4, 13.7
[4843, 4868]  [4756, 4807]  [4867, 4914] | -2.5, 12.4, 13.5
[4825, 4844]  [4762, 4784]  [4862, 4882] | -1.1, 12.1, 13.1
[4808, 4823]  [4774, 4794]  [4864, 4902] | -1.8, 11.8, 13.3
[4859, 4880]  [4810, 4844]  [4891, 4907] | 1.5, 13.5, 14.2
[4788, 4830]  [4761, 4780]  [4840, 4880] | -1.4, 12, 13.8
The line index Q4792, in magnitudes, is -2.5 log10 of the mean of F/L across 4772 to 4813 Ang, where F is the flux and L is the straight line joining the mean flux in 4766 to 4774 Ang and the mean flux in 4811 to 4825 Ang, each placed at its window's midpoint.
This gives 0.04 mag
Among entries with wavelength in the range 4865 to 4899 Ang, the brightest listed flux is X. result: 16.38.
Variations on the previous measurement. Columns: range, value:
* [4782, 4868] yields 16.96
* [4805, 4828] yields 15.86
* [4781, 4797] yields 15.89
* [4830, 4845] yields 14.43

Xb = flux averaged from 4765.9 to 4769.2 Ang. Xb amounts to 12.5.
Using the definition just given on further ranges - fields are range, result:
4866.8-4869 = 14.1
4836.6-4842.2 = 14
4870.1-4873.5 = 11.8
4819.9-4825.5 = 12.6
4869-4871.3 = 12.3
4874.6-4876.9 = 12.4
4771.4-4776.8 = 11.8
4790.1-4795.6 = 12.6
